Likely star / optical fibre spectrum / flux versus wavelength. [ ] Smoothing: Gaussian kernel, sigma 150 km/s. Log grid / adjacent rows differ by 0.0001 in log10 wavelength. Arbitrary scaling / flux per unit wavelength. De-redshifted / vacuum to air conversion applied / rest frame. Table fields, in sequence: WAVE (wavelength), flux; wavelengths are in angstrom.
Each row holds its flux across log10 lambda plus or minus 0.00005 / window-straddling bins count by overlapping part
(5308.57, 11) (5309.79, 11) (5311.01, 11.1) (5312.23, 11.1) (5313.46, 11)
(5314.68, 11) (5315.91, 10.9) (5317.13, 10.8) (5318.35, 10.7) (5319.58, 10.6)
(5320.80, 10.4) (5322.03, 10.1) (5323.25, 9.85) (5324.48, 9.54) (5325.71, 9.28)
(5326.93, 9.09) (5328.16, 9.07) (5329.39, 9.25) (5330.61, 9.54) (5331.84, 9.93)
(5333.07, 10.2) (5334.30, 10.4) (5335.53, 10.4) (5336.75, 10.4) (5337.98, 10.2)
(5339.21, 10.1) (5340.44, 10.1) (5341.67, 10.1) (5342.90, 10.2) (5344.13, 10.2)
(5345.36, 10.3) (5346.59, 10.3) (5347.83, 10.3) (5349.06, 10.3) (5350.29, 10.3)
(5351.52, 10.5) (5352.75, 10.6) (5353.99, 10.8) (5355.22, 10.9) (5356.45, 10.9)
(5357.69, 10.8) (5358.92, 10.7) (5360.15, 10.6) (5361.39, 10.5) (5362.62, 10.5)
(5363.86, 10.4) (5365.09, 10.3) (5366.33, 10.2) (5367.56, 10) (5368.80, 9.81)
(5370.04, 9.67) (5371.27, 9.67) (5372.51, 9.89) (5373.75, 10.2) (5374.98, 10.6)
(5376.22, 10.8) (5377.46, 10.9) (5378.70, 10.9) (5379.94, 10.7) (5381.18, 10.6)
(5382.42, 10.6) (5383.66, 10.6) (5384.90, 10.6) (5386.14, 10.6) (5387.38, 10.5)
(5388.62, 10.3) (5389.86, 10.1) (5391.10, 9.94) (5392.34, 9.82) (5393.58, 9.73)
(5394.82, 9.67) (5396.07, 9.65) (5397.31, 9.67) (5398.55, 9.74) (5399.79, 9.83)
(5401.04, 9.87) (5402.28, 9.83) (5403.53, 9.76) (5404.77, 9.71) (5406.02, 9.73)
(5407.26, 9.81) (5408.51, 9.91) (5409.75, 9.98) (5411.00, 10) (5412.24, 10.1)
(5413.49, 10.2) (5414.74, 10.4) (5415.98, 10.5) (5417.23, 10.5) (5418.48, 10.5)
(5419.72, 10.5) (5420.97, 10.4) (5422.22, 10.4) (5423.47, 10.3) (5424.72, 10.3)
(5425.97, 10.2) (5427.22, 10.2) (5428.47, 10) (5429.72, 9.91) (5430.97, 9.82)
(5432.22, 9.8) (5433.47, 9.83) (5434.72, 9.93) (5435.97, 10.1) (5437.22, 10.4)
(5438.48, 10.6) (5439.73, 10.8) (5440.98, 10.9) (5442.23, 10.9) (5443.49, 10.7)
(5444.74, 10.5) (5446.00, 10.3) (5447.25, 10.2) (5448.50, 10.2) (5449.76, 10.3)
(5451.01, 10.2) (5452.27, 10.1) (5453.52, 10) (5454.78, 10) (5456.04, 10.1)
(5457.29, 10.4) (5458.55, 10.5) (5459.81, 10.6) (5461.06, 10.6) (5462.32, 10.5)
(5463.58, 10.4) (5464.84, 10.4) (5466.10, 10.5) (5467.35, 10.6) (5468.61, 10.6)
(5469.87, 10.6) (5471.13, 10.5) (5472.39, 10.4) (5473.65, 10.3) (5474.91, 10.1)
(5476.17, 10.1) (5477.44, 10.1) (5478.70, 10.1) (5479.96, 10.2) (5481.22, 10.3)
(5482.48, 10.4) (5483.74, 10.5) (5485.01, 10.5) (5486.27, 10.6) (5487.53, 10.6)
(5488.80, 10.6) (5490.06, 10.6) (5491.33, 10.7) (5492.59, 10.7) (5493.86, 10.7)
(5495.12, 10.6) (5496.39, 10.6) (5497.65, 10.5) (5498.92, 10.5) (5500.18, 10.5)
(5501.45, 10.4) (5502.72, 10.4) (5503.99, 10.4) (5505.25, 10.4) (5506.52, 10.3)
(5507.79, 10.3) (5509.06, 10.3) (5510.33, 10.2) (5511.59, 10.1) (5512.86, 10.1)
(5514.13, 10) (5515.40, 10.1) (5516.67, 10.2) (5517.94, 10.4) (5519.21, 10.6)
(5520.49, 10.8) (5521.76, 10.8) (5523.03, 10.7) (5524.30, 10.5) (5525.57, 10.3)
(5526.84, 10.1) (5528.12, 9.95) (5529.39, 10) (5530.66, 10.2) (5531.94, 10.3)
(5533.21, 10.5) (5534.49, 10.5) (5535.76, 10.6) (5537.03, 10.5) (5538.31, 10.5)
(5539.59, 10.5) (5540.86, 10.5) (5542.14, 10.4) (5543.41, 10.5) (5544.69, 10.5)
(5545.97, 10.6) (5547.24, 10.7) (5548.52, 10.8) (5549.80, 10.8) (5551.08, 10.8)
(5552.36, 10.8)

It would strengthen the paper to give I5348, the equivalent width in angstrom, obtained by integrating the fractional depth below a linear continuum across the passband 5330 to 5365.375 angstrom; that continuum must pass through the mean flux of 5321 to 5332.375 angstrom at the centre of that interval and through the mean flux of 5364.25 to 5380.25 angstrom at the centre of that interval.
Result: -1.8 angstrom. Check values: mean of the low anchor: 9.54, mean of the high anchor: 10.3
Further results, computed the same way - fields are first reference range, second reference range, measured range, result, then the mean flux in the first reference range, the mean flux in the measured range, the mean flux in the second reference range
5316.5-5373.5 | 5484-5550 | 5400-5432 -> 0.6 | 10.2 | 10.1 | 10.4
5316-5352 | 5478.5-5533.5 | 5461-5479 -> -0.1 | 10.1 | 10.4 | 10.4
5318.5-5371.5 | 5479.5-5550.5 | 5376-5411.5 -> 0.4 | 10.2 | 10.1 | 10.4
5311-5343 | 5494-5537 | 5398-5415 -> 0.6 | 10.2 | 9.91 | 10.4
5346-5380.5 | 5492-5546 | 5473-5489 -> 0.1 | 10.4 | 10.3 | 10.4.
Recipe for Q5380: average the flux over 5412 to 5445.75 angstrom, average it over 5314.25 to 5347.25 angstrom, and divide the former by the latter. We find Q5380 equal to 1.0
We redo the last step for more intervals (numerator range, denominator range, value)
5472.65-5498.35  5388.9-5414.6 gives 1.06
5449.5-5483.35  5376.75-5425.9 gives 1.01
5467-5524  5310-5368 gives 1.01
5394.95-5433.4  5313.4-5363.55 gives 0.98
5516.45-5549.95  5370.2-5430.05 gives 1.03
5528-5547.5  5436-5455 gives 1.00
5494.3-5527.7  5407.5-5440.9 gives 1.02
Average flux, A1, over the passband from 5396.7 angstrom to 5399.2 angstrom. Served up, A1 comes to 9.73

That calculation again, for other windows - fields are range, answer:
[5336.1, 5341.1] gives 10.2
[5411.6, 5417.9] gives 10.3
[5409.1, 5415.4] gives 10.1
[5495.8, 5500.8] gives 10.5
